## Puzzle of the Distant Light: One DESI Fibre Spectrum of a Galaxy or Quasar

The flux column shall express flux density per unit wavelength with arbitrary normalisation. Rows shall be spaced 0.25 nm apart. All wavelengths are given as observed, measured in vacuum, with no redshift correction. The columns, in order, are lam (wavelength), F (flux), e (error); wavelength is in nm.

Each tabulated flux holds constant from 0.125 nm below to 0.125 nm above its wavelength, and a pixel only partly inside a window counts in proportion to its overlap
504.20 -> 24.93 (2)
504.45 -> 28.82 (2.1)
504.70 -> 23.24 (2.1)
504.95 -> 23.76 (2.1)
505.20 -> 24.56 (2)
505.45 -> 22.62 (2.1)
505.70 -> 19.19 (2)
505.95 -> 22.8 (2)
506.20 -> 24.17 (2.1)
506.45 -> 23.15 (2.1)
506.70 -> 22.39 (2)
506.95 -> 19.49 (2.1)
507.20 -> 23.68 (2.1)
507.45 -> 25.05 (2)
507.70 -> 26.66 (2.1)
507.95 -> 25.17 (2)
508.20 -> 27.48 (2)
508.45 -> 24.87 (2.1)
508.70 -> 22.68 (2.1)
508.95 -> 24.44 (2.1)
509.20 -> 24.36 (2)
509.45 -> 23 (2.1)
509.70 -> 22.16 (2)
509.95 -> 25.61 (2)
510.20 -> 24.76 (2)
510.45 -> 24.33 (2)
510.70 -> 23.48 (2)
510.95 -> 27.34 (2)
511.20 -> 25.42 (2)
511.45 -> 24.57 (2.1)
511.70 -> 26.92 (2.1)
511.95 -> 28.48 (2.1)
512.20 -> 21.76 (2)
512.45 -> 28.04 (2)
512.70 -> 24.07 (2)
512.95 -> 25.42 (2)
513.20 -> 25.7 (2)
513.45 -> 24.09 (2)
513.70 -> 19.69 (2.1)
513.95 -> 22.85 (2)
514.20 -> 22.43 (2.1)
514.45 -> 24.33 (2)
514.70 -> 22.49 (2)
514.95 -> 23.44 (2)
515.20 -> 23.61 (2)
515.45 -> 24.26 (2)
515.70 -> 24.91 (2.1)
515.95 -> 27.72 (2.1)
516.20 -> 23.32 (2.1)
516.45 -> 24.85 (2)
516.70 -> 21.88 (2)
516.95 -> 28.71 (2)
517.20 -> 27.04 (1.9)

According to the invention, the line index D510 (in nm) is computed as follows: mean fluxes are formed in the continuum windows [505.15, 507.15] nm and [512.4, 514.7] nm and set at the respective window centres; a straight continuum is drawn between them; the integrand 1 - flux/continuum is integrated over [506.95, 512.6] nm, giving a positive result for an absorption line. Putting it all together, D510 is -0.45 nm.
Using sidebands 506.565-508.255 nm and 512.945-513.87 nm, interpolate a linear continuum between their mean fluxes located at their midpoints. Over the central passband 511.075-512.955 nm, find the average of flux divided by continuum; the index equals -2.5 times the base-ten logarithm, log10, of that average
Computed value -0.09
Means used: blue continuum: 24.1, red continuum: 23.5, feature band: 25.6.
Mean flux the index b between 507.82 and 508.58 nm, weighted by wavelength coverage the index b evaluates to 25.8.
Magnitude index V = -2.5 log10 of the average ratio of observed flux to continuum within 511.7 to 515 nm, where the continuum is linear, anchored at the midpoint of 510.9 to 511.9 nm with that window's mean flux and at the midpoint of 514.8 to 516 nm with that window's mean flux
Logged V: 0.05 mag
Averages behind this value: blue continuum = 26.1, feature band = 24.2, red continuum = 24.6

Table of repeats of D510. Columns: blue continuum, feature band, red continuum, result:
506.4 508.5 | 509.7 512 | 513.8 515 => -0.17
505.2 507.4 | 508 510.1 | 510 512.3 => -0.03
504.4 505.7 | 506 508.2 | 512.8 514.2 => -0.01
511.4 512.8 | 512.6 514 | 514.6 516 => 0.08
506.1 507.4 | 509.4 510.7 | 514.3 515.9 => -0.04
